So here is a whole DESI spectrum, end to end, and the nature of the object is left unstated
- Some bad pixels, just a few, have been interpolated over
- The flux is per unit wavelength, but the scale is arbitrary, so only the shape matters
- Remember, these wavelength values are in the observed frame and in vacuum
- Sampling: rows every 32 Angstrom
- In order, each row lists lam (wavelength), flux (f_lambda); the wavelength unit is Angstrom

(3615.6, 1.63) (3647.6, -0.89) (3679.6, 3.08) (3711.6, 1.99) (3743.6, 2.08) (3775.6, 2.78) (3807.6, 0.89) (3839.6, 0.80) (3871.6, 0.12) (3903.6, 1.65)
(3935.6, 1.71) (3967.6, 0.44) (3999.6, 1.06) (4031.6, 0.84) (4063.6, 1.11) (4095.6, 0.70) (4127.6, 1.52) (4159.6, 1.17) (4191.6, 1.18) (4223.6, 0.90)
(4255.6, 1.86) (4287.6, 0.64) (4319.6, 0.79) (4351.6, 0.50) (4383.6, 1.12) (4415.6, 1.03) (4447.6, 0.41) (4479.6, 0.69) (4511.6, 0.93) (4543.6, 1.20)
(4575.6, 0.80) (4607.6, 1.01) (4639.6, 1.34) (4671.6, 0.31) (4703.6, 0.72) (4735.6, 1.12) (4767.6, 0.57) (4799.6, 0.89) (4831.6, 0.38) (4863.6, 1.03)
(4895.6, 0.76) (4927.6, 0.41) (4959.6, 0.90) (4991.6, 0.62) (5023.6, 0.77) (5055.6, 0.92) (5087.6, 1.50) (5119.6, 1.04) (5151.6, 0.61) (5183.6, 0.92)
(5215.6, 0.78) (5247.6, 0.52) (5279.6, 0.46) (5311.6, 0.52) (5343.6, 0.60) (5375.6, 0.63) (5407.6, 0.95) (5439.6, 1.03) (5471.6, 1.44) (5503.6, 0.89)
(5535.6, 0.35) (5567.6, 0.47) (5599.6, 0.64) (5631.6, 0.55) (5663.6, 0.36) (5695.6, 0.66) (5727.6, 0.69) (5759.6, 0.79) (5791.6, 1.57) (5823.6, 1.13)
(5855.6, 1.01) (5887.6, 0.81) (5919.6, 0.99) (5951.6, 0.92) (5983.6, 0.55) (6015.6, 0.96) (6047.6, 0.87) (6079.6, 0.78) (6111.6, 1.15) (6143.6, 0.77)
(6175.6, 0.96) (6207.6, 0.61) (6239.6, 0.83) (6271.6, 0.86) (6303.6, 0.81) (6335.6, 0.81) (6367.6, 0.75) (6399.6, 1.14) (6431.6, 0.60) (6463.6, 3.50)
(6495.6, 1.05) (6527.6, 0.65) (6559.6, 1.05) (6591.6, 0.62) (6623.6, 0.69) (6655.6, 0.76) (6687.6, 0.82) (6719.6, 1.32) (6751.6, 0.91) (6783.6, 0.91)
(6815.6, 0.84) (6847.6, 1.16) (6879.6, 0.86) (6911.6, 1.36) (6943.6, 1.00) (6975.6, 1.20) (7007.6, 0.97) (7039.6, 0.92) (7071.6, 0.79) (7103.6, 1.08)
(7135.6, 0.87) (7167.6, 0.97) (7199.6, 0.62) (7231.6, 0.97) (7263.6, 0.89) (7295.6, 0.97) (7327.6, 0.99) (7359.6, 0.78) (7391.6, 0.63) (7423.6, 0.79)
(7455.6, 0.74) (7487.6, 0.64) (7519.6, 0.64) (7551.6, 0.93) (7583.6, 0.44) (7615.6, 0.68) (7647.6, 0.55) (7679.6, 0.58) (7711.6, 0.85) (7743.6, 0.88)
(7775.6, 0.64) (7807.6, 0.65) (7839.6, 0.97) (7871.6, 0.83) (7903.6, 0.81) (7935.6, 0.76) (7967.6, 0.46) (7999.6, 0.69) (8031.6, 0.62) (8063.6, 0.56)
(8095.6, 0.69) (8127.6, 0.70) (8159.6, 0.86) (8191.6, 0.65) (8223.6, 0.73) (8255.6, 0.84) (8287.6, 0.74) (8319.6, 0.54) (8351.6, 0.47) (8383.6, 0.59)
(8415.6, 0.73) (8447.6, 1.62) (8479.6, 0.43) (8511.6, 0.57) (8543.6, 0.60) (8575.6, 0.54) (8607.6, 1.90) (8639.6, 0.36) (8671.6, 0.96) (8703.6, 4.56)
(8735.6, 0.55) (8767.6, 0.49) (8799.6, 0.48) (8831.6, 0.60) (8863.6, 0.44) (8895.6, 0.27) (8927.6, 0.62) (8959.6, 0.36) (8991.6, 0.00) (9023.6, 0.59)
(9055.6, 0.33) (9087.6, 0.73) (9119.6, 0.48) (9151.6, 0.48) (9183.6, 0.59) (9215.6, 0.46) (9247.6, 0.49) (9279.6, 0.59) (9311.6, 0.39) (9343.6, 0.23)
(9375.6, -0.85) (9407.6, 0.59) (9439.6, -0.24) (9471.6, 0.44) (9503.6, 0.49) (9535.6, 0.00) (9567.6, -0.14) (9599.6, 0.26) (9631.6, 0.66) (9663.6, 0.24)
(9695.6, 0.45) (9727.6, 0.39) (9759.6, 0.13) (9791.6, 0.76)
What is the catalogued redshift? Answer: 0.74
